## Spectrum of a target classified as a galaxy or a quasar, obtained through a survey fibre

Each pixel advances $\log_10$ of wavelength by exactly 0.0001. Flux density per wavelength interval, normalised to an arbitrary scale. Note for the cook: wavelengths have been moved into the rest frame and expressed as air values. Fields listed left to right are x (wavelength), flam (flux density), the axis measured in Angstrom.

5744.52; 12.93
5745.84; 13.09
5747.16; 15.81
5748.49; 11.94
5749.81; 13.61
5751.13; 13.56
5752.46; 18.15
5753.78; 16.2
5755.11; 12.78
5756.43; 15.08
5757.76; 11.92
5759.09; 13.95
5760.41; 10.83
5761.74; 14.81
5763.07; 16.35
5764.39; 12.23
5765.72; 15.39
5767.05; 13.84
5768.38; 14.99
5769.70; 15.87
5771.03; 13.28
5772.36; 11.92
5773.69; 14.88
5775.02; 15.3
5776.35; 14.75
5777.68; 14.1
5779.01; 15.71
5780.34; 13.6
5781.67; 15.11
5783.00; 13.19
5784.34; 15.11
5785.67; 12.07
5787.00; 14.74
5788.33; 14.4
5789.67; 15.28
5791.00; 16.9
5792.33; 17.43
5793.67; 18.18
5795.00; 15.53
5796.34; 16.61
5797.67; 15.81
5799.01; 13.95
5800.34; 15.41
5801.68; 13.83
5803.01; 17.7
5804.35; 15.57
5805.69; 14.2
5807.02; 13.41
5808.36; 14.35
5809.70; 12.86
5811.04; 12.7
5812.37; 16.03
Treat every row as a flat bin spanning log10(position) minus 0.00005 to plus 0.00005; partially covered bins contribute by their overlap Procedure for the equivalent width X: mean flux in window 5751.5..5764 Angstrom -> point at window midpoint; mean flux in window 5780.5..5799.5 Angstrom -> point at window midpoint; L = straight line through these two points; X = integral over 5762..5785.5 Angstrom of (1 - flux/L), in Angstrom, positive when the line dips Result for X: 0.7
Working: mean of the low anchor 14.4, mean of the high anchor 15.3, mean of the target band 14.4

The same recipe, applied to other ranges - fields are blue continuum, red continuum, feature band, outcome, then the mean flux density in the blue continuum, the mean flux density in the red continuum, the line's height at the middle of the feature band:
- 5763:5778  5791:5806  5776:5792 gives 0.5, 14.3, 15.9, 15.1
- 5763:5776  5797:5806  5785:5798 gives -0.6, 14.3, 15.3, 15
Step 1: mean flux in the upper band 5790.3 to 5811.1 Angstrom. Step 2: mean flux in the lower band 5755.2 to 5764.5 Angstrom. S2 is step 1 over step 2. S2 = 1.13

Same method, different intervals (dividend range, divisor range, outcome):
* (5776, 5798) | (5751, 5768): 1.07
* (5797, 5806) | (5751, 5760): 1.05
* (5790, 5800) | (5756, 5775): 1.16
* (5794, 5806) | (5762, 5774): 1.08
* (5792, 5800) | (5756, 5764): 1.18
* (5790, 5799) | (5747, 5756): 1.13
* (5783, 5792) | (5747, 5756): 1.01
